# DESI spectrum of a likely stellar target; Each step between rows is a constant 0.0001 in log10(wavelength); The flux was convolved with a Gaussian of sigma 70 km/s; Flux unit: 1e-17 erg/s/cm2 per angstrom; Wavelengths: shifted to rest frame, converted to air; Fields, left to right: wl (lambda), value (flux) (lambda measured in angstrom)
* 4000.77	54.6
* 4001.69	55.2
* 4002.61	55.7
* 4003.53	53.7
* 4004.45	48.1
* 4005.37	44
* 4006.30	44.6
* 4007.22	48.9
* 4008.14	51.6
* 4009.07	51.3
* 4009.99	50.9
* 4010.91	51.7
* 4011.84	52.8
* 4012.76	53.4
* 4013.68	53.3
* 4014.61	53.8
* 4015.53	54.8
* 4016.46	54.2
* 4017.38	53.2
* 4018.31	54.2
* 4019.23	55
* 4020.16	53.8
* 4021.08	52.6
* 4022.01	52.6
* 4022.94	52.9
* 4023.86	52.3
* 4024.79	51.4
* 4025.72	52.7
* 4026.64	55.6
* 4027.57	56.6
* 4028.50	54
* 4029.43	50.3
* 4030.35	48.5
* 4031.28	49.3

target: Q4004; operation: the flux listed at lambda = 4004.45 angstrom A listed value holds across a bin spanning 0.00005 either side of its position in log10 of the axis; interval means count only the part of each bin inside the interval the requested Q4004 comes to 48.1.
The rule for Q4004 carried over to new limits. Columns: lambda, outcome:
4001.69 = 55.2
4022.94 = 52.9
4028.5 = 54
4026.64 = 55.6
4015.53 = 54.8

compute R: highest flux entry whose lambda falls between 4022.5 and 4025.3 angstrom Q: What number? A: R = 52.9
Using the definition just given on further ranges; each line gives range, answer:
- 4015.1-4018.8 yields 54.8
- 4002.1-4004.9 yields 55.7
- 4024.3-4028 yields 56.6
